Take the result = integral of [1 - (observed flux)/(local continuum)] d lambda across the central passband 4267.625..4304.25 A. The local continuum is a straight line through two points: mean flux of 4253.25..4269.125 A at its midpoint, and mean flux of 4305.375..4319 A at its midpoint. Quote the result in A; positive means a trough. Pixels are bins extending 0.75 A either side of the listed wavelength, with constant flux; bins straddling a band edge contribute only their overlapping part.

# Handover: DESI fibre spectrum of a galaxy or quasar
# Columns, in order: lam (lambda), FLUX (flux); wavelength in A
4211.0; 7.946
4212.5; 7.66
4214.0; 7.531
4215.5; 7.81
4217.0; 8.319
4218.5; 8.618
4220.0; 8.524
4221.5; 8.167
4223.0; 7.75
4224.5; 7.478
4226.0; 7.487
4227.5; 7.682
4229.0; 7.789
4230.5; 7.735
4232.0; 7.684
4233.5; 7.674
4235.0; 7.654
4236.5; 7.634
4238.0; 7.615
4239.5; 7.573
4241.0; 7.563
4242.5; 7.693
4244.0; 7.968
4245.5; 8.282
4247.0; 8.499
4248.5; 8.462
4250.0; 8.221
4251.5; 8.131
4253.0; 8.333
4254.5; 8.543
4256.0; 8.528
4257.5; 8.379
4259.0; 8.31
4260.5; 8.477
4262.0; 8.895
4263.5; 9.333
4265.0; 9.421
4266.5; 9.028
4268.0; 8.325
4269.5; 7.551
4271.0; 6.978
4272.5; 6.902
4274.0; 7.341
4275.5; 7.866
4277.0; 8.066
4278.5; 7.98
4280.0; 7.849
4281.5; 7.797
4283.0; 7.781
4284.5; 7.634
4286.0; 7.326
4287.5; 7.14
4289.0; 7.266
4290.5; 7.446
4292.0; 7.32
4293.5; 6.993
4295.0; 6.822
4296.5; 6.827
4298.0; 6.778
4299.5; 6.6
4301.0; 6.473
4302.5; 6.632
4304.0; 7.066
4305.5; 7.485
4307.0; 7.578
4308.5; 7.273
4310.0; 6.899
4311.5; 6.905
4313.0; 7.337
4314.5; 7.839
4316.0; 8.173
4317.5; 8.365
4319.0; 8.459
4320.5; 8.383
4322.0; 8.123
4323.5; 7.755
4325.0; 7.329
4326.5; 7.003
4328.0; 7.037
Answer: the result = 3.84 A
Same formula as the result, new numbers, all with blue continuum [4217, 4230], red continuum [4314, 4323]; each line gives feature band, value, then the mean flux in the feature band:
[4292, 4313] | 3.08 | 6.98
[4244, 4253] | -0.30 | 8.29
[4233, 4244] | 0.48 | 7.65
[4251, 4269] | -1.29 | 8.63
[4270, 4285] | 0.90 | 7.62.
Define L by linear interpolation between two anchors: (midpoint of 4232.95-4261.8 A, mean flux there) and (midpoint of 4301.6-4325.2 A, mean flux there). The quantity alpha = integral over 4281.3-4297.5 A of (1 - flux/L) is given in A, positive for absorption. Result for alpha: 1.0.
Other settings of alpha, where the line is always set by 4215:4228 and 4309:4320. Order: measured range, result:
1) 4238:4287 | -1.3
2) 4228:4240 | 0.4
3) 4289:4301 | 1.3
